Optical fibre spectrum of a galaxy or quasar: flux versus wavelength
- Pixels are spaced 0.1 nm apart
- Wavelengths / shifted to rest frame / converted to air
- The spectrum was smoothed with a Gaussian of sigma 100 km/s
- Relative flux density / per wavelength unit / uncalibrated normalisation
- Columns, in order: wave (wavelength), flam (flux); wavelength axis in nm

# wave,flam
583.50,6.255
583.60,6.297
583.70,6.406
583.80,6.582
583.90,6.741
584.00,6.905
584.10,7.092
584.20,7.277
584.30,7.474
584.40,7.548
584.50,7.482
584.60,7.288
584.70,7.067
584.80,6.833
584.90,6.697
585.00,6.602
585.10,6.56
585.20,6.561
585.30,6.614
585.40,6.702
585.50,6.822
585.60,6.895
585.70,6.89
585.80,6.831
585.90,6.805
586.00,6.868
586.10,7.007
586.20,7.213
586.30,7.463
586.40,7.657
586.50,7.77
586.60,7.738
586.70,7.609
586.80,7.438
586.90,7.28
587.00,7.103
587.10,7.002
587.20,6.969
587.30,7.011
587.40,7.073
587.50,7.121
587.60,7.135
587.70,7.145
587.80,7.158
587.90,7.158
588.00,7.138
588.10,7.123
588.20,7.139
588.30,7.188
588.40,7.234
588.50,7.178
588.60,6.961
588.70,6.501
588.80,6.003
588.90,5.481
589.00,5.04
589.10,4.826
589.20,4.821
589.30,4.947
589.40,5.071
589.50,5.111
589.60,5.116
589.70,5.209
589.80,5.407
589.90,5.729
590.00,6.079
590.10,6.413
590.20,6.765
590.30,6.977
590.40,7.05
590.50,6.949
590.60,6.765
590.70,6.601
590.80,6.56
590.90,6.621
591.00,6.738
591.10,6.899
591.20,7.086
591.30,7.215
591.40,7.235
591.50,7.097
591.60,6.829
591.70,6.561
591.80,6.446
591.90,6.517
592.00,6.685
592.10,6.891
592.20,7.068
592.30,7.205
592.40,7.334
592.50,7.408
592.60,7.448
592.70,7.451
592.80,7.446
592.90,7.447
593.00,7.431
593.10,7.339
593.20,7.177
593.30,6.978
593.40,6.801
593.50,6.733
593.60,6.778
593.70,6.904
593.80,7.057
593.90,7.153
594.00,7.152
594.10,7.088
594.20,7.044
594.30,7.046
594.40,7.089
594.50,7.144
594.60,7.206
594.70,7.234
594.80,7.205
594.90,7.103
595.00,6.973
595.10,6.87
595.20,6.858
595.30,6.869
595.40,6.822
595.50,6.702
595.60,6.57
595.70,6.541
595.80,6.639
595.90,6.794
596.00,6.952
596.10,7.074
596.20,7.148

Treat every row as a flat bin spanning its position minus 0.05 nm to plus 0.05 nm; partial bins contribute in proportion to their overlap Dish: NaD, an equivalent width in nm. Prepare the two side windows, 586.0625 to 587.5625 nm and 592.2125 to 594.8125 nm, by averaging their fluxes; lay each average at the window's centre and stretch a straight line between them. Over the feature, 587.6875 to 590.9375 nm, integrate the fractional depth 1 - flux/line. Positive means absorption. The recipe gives 0.44 nm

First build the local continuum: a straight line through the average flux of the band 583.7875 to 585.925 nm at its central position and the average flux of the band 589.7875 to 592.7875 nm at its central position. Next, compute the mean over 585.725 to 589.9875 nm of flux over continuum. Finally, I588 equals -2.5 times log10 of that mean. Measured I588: 0.04 mag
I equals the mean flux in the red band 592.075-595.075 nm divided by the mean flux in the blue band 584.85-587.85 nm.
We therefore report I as 1.01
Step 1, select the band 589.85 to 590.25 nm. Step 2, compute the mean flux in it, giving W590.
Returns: 6.25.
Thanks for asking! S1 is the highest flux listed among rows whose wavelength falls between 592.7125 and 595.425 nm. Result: 7.447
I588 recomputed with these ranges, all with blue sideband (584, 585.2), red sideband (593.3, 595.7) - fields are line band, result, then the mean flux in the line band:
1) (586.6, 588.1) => -0.02 mag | 7.18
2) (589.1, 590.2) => 0.28 mag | 5.43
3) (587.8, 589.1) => 0.06 mag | 6.63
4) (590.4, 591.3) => 0.03 mag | 6.82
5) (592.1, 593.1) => -0.05 mag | 7.34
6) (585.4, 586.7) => -0.02 mag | 7.16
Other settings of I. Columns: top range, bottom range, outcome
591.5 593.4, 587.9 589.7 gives 1.17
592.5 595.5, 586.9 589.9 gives 1.12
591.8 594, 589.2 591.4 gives 1.14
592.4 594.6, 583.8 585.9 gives 1.03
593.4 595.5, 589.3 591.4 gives 1.11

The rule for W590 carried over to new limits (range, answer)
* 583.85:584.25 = 7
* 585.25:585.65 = 6.76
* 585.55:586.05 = 6.86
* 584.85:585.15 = 6.62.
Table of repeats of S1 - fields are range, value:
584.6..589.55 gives 7.77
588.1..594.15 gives 7.451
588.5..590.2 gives 7.178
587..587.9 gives 7.158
